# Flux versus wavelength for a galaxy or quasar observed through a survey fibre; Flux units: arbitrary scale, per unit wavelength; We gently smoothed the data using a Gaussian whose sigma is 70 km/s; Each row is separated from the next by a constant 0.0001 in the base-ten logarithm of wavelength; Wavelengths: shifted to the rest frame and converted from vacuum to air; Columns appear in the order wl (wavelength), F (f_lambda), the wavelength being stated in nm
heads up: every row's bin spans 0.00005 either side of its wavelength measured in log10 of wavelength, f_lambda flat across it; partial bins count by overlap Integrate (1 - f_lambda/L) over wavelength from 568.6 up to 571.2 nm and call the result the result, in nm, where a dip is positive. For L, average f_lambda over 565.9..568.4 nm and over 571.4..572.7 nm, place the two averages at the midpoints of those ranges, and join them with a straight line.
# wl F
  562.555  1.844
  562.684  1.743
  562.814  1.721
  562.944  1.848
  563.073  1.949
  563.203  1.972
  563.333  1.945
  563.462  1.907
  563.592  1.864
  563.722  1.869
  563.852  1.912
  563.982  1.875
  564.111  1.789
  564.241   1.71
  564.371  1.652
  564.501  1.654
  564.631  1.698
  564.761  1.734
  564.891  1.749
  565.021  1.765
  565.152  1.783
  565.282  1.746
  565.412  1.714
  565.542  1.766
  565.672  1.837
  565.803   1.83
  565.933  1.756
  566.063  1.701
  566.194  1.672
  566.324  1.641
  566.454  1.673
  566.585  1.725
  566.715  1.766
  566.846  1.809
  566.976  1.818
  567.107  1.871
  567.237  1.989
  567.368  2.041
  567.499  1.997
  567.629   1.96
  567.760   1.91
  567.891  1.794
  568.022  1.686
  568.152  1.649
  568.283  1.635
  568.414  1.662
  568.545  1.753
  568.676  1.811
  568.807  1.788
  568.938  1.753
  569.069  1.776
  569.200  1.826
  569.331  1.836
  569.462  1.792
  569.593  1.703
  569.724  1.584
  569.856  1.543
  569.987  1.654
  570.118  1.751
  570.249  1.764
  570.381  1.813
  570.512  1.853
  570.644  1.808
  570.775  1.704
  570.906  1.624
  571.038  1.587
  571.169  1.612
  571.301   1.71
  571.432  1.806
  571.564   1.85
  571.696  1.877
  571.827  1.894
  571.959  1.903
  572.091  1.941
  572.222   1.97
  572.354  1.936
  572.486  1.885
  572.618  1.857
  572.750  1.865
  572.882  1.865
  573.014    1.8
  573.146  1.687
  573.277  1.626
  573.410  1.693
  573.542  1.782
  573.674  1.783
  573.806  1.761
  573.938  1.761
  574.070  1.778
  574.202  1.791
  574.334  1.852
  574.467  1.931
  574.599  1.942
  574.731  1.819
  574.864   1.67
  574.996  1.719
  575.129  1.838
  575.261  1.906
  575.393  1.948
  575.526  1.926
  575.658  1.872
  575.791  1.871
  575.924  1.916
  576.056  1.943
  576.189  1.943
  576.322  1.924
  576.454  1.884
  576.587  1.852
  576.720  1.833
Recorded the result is 0.17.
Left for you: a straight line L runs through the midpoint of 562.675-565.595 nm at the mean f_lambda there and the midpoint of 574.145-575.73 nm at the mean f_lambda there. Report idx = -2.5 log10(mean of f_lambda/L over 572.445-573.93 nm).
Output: 0.04 mag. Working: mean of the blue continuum 1.8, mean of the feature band 1.78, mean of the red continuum 1.85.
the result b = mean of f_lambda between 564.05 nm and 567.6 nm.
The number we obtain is 1.78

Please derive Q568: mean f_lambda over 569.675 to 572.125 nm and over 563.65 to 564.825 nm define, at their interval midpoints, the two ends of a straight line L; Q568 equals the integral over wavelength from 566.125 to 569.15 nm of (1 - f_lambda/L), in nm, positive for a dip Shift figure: -0.06 nm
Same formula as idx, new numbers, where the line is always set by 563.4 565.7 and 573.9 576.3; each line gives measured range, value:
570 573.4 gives 0.023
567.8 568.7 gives 0.057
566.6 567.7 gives -0.059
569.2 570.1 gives 0.073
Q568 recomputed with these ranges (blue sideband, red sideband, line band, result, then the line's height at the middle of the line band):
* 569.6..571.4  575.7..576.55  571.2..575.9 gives -0.05 nm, 1.81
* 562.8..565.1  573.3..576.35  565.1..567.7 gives 0.02 nm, 1.82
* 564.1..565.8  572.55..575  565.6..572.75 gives -0.09 nm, 1.76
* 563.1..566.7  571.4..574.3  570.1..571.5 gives 0.06 nm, 1.81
